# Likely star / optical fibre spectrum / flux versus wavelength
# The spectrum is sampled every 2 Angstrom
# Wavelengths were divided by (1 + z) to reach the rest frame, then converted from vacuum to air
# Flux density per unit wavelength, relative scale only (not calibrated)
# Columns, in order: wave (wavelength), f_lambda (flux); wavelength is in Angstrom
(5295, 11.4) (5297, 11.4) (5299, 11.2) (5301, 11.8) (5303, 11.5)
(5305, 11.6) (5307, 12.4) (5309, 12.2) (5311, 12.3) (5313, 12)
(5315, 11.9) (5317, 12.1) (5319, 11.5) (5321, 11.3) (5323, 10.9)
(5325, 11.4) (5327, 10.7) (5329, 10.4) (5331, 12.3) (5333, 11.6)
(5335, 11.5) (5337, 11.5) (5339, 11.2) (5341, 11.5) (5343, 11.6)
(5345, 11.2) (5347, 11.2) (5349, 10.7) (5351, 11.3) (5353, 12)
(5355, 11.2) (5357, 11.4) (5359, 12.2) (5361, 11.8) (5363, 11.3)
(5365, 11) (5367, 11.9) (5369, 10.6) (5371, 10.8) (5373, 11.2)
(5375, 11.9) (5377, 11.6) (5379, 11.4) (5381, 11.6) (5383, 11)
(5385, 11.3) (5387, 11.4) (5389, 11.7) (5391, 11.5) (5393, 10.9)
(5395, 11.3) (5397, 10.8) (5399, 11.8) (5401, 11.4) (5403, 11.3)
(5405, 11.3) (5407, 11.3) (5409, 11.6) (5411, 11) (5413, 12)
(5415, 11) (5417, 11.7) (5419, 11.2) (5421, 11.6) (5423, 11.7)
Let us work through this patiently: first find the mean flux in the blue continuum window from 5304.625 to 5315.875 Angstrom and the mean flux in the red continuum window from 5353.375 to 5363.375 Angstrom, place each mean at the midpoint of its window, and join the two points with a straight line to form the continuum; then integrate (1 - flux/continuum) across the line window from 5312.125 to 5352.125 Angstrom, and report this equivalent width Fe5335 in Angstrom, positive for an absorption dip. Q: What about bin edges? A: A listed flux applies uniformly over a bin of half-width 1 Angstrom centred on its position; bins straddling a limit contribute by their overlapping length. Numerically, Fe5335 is 1.7 Angstrom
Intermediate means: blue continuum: 12.1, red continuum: 11.6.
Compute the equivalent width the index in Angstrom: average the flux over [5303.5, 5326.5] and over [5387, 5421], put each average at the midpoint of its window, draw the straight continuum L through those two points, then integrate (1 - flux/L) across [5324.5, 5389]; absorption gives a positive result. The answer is 1.1 Angstrom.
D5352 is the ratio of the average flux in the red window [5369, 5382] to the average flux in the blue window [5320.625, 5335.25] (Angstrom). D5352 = 1.0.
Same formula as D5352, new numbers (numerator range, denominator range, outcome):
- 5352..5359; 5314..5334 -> 1.02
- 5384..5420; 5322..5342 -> 1.01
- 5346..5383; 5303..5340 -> 0.98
